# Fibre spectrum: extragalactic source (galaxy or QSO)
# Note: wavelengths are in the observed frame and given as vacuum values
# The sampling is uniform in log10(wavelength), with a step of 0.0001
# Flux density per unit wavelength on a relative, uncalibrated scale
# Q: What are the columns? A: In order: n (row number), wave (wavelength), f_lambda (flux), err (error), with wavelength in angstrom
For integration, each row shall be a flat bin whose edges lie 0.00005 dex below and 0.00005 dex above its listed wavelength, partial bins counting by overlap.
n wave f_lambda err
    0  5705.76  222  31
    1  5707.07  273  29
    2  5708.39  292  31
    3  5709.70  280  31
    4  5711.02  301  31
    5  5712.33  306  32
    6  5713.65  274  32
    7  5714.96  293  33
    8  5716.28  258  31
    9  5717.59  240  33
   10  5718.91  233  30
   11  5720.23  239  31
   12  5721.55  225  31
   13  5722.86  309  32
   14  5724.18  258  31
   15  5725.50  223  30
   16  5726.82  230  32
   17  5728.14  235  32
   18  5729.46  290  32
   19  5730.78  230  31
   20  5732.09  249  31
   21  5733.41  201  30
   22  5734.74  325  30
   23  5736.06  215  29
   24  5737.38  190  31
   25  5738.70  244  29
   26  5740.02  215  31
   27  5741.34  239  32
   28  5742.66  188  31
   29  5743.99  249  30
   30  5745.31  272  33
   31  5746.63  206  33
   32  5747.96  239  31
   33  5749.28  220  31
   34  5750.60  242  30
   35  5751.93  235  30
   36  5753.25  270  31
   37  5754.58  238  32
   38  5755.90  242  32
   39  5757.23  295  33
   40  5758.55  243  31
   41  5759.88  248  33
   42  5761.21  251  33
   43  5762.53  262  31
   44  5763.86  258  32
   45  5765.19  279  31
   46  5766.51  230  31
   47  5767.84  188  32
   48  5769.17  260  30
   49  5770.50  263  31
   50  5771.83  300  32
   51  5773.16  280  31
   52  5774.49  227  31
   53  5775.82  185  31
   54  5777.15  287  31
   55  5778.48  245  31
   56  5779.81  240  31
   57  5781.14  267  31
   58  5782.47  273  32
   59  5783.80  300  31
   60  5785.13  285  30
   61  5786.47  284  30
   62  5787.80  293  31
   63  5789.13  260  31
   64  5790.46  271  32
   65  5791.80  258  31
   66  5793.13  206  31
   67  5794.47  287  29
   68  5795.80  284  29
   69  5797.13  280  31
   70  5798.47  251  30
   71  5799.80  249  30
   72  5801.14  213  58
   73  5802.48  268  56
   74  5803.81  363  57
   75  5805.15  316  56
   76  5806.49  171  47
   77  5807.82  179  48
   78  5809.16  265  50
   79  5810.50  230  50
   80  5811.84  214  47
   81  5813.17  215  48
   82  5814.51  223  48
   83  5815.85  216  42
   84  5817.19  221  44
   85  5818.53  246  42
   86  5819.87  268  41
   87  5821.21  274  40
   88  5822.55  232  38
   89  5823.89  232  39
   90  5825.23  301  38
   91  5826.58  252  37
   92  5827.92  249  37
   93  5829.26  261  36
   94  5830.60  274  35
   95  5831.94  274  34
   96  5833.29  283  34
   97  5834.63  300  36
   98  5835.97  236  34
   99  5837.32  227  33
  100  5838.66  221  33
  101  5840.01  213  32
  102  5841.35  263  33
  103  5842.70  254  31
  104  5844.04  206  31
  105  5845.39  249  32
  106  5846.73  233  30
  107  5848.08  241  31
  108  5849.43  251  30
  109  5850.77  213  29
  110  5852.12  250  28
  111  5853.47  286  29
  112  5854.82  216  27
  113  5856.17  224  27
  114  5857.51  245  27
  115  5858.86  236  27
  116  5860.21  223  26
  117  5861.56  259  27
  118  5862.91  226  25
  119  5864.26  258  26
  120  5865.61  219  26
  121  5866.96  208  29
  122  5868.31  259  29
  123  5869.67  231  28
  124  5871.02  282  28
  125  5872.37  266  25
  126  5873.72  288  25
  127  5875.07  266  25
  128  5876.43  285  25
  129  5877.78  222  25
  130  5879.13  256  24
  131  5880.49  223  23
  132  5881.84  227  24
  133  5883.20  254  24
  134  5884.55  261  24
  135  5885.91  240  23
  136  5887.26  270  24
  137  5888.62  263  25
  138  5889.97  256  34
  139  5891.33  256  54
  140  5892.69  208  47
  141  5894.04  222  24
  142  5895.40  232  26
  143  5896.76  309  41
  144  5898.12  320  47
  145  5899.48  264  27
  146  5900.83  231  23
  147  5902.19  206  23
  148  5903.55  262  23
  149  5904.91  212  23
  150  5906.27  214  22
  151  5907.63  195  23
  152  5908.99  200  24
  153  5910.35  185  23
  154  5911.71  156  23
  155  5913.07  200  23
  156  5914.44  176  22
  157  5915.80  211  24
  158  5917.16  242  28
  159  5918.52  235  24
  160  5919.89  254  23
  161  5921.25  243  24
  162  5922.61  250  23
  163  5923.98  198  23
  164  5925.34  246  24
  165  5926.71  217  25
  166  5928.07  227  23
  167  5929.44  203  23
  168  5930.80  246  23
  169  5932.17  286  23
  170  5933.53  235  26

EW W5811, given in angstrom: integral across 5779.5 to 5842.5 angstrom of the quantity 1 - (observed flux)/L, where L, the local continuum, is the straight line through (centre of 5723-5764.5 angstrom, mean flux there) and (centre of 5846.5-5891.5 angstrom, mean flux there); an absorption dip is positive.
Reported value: -2.6 angstrom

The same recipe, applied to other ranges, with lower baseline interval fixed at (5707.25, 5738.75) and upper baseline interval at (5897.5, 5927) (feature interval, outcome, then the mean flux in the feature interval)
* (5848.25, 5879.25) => -1.9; 246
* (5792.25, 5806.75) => -1.3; 265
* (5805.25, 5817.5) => 1.1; 219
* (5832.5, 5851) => -0.6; 243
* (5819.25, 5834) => -1.6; 264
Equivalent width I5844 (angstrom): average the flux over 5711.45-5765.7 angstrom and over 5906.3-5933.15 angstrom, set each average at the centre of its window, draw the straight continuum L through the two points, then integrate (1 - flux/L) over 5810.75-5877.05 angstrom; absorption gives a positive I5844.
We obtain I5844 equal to -4.26 angstrom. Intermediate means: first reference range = 248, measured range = 246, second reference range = 220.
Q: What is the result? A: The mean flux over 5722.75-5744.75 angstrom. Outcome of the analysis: 239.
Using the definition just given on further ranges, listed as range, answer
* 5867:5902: 254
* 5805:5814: 222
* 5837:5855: 238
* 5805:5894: 244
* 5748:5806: 260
